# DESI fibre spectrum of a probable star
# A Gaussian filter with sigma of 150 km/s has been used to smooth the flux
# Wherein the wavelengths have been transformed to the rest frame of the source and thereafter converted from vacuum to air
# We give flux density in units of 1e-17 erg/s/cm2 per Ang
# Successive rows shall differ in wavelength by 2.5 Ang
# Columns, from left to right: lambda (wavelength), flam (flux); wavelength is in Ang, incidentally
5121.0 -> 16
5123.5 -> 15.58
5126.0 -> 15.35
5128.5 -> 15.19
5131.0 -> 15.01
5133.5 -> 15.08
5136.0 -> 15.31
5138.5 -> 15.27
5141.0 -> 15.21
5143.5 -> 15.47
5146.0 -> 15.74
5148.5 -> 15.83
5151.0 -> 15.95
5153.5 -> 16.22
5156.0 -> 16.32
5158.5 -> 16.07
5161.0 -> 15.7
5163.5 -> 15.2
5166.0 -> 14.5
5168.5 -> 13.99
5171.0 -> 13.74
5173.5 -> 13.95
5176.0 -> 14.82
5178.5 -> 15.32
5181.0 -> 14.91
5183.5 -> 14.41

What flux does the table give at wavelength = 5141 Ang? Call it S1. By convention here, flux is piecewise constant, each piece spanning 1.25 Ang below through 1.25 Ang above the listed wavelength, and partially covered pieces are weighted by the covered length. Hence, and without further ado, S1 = 15.21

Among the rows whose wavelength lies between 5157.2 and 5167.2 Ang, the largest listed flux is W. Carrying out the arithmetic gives 16.07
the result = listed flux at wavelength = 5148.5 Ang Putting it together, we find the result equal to 15.83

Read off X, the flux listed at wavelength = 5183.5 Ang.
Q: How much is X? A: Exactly 14.41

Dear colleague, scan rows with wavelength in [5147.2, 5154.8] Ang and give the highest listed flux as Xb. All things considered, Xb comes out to 16.22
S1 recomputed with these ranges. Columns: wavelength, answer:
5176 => 14.82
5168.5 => 13.99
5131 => 15.01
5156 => 16.32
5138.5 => 15.27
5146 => 15.74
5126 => 15.35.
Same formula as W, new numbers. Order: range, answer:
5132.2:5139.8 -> 15.31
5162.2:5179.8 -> 15.32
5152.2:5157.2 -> 16.32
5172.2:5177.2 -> 14.82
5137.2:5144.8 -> 15.47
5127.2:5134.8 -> 15.19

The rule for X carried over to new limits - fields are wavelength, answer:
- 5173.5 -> 13.95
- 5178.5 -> 15.32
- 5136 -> 15.31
